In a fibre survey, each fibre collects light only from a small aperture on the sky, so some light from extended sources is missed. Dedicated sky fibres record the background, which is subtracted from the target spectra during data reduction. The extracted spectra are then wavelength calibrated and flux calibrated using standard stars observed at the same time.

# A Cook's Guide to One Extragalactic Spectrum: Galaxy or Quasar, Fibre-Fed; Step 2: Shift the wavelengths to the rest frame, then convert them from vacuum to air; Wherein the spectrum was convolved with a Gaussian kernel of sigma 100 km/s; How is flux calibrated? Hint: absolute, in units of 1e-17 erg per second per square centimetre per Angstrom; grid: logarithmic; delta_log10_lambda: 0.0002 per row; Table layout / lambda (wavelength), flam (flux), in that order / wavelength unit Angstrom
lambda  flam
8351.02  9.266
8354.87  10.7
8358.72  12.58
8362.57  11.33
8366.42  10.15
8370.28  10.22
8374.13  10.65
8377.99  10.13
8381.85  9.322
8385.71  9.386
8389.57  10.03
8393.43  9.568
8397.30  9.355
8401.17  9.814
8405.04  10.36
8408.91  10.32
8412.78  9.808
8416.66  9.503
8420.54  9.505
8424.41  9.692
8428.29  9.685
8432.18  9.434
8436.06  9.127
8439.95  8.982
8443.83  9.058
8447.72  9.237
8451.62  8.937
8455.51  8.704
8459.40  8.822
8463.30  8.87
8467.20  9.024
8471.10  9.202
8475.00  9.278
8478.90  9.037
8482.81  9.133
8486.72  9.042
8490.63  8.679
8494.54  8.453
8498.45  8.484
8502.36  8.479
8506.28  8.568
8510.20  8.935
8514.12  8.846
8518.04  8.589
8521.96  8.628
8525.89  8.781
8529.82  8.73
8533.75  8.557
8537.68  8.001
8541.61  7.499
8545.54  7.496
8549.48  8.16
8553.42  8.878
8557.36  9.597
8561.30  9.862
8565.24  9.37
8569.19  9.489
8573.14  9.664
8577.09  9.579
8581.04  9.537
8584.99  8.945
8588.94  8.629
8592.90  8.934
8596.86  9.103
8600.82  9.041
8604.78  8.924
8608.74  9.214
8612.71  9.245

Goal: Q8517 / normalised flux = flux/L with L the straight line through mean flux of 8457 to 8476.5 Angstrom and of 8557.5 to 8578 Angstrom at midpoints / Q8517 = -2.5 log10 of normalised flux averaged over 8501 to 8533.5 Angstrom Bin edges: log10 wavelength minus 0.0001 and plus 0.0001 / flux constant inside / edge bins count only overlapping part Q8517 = 0.07 mag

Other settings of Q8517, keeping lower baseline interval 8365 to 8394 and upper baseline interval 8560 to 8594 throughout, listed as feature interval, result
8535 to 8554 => 0.18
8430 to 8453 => 0.07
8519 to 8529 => 0.10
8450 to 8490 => 0.08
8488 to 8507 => 0.12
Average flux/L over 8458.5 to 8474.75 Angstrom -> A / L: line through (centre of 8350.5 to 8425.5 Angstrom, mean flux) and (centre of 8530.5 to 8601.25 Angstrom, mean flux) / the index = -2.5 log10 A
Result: 0.065 mag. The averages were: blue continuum 10.1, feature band 9.02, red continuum 8.9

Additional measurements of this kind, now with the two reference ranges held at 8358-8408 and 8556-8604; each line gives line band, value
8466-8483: 0.07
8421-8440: 0.06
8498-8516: 0.11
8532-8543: 0.18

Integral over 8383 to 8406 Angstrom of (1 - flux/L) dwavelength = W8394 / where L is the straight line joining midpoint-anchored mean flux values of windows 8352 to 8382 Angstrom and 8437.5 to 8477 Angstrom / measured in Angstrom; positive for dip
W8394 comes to 1.0 Angstrom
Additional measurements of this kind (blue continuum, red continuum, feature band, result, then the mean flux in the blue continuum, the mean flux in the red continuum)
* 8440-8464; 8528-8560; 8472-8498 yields -0.51 Angstrom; 8.95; 8.4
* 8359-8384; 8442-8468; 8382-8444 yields 0.53 Angstrom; 10.4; 8.94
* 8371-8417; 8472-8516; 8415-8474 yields 1.01 Angstrom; 9.88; 8.82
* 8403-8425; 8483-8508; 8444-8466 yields 0.79 Angstrom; 9.88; 8.65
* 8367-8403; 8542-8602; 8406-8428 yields -0.18 Angstrom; 9.84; 9.04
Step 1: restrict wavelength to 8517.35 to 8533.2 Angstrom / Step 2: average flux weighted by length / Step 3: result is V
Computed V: 8.68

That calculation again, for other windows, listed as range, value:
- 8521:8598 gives 8.87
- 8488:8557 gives 8.49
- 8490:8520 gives 8.63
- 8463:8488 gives 9.1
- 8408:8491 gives 9.23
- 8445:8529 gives 8.84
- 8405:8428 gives 9.81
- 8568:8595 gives 9.25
